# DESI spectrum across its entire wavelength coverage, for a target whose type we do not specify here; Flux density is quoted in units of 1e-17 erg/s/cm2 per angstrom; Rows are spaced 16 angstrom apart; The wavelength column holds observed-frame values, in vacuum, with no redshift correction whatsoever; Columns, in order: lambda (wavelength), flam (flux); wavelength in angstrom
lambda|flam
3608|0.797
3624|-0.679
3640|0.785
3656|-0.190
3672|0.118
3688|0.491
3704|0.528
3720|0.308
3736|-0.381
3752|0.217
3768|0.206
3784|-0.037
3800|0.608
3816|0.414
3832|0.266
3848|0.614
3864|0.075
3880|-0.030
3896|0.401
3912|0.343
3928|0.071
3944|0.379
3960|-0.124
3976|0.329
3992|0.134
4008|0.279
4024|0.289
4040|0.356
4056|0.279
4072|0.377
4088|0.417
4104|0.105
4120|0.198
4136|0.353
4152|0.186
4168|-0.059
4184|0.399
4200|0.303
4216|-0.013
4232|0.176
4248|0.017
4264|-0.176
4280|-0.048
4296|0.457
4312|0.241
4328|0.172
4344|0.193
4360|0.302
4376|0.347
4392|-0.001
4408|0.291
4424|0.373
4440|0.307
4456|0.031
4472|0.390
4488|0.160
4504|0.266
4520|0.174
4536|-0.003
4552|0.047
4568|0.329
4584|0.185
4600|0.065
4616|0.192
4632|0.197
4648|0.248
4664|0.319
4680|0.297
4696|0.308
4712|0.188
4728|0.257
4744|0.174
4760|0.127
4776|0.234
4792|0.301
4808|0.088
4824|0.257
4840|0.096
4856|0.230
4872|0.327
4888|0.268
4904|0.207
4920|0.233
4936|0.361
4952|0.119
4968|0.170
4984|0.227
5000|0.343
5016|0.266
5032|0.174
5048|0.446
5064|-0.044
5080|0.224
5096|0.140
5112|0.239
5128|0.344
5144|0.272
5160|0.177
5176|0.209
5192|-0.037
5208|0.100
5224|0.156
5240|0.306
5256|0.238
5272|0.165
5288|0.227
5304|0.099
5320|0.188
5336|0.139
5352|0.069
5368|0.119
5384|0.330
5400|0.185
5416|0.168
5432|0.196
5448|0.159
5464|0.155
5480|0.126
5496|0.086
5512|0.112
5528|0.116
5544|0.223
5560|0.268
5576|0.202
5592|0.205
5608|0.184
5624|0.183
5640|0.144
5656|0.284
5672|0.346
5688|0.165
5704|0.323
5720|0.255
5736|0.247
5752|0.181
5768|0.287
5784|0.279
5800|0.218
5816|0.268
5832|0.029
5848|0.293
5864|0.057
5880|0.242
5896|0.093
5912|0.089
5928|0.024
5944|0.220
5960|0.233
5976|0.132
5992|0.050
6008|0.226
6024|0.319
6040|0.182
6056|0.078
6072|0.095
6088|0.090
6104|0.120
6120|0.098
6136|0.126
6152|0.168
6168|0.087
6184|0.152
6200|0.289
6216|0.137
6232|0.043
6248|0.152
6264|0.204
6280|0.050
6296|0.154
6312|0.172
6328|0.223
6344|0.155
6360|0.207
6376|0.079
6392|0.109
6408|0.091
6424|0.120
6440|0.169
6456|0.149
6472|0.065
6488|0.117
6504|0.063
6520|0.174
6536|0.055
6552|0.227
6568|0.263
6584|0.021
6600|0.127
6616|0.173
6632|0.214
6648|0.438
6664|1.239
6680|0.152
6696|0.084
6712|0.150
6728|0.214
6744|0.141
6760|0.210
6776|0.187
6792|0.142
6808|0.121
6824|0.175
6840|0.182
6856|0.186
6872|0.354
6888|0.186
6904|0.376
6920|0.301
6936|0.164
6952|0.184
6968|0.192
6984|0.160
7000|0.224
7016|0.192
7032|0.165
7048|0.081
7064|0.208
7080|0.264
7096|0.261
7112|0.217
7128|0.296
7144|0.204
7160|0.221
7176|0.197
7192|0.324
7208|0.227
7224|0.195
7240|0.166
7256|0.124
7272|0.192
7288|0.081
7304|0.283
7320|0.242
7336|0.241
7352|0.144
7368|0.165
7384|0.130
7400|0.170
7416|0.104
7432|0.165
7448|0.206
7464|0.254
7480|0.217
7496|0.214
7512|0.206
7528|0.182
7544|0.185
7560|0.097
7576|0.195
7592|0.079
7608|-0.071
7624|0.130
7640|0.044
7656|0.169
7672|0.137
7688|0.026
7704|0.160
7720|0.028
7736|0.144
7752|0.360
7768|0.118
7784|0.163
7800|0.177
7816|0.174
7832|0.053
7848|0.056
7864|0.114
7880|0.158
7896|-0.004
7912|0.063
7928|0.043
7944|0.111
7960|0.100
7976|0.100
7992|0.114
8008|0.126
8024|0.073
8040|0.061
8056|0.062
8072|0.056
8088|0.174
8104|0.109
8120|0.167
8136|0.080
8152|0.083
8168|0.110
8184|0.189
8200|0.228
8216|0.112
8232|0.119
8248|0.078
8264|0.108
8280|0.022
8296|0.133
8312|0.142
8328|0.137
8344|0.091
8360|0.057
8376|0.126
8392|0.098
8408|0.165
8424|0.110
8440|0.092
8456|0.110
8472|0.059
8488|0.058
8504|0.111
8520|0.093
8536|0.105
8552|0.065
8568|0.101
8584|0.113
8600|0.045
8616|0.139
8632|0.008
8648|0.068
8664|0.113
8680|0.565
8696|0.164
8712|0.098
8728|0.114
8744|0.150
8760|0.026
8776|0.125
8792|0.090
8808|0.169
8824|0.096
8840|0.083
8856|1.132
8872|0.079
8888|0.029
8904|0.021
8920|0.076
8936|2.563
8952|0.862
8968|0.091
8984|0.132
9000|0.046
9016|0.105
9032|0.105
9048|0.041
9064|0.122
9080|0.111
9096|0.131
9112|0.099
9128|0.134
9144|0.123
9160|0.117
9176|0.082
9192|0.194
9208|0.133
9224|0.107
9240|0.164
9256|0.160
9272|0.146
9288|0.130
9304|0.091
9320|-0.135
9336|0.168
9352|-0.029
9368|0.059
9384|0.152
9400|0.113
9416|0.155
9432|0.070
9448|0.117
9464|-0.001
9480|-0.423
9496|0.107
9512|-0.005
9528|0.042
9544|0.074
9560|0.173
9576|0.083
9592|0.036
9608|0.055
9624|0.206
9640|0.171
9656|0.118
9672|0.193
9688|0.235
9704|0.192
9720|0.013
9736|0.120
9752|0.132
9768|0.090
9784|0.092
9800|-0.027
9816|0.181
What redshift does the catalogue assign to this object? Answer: 0.785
